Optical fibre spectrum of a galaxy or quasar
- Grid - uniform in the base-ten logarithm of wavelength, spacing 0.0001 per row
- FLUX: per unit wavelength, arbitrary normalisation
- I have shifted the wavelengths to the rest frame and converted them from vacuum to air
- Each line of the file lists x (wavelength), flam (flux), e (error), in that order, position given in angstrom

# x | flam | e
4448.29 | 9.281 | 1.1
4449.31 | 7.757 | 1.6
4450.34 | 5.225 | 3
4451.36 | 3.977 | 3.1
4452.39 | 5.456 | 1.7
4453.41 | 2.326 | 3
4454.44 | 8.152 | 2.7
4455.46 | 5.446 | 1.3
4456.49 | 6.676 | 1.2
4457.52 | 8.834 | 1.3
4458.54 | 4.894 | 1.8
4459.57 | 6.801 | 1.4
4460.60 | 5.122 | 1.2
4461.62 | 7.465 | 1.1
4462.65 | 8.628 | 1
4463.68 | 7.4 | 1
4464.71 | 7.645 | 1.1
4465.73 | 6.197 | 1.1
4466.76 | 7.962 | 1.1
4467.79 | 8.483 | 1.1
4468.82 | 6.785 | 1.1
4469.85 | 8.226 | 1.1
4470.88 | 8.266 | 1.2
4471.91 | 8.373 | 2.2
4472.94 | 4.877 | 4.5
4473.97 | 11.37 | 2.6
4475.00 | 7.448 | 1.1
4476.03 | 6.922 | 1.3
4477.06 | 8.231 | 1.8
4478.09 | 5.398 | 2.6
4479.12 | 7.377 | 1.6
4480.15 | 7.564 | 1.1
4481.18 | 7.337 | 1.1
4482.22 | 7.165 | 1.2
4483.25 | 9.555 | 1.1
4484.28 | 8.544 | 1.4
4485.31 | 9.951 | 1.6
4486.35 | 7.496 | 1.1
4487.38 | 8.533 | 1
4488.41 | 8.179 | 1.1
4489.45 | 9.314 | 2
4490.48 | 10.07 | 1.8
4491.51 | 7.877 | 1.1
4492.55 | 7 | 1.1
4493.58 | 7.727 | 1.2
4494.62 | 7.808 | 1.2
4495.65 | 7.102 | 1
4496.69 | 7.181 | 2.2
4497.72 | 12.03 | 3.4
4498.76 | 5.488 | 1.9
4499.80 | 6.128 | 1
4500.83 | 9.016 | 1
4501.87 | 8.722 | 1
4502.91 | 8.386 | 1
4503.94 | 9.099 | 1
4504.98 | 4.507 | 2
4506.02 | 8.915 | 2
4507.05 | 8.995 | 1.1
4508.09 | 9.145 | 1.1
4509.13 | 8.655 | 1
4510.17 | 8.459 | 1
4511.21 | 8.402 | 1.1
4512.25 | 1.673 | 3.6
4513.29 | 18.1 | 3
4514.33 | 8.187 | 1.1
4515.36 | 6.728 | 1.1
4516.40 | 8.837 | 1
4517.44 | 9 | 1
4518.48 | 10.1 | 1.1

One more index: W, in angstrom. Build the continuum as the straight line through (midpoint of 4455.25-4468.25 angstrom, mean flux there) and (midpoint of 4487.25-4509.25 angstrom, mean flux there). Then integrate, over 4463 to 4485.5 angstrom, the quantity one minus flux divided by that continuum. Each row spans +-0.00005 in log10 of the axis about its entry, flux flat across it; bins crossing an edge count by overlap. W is -0.9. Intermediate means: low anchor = 7.07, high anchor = 8.16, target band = 7.75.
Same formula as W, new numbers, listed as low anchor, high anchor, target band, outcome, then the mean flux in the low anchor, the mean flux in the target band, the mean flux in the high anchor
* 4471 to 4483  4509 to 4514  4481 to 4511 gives 0.4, 7.53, 8.23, 9.05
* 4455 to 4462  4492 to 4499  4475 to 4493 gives -1.4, 6.45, 8.02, 7.85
